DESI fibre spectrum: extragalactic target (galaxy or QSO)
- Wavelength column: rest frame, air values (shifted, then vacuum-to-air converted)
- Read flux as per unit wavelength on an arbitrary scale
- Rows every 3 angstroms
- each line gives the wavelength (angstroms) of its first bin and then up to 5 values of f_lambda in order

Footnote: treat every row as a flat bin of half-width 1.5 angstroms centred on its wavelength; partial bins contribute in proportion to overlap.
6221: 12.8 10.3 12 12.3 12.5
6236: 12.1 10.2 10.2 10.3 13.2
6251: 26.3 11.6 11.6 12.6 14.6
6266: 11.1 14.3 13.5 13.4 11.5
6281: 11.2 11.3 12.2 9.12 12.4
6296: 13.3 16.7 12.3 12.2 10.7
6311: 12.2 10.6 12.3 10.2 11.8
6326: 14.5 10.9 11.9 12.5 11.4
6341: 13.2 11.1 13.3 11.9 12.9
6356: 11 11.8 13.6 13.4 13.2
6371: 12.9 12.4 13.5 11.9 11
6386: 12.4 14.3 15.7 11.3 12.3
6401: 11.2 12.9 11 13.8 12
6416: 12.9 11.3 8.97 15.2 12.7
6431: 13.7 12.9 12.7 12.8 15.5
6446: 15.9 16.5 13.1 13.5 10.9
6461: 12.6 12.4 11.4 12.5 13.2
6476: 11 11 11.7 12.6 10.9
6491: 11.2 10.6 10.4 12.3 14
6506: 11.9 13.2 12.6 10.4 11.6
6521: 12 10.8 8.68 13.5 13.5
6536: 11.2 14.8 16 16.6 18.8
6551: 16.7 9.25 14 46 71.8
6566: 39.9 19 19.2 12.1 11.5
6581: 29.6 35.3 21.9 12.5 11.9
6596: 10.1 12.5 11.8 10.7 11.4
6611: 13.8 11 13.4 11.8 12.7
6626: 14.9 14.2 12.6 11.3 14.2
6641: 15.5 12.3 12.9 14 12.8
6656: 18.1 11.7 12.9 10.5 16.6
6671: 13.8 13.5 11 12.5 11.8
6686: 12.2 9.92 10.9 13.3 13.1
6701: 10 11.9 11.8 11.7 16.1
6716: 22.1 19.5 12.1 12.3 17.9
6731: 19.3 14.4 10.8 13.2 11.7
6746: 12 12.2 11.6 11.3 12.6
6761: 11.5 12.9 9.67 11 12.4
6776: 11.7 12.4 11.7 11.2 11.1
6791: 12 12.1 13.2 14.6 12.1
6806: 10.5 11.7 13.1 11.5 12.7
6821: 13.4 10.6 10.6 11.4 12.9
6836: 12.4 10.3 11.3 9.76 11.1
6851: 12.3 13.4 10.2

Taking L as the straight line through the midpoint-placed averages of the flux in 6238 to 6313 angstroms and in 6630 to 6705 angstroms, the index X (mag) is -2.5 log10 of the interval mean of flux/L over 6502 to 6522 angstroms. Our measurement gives 0.05 mag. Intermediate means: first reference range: 12.7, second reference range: 12.8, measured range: 12.2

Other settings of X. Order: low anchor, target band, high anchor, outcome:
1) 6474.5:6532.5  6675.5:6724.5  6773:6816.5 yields -0.101 mag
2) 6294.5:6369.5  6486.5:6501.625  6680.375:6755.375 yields 0.152 mag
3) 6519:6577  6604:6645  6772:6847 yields 0.341 mag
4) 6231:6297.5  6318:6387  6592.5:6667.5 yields 0.035 mag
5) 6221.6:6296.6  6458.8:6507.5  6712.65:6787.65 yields 0.089 mag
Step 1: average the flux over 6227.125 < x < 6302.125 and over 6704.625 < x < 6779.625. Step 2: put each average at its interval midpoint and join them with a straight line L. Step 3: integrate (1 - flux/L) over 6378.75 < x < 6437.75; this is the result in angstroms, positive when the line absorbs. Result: 2.1 angstroms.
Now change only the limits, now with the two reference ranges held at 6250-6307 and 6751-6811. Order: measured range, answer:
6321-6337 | 0.91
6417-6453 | -2.07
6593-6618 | 0.99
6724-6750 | -3.97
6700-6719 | -3.84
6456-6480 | 1.33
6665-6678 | -1.41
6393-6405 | 0.71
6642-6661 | -2.30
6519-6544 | -0.30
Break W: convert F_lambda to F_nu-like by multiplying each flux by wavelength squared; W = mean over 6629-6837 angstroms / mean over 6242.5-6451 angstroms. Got 1.13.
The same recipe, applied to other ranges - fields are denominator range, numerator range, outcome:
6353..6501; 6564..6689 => 1.28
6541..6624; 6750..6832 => 0.65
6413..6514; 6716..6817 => 1.12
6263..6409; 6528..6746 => 1.39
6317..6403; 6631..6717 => 1.16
